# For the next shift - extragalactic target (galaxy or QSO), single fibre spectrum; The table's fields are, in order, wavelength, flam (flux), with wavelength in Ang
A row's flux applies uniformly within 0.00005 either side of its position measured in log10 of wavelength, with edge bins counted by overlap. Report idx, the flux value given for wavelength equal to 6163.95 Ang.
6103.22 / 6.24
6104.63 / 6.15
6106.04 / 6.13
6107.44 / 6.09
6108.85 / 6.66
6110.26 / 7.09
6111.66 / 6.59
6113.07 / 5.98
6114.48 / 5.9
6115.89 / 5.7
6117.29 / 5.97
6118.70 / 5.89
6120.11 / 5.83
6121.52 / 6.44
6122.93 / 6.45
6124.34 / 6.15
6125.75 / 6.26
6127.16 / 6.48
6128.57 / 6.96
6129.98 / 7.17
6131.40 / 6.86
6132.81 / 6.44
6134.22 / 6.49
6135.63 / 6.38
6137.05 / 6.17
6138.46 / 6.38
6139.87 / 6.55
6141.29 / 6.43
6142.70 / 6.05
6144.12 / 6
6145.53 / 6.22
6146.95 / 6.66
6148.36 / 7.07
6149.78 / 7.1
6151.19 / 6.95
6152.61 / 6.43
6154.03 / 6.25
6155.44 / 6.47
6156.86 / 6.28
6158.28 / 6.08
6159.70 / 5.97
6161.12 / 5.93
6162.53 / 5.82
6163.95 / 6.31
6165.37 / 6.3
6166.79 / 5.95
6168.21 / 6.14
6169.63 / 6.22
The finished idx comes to 6.31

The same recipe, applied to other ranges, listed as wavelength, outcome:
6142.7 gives 6.05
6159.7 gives 5.97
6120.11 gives 5.83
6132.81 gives 6.44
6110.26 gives 7.09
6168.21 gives 6.14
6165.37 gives 6.3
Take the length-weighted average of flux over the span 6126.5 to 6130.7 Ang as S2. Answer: 6.86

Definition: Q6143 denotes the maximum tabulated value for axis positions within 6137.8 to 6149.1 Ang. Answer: 7.07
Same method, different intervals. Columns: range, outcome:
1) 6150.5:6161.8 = 6.95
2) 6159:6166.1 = 6.31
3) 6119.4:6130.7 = 7.17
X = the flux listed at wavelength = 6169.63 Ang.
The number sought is 6.22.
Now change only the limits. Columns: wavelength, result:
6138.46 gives 6.38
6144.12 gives 6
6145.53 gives 6.22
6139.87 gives 6.55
